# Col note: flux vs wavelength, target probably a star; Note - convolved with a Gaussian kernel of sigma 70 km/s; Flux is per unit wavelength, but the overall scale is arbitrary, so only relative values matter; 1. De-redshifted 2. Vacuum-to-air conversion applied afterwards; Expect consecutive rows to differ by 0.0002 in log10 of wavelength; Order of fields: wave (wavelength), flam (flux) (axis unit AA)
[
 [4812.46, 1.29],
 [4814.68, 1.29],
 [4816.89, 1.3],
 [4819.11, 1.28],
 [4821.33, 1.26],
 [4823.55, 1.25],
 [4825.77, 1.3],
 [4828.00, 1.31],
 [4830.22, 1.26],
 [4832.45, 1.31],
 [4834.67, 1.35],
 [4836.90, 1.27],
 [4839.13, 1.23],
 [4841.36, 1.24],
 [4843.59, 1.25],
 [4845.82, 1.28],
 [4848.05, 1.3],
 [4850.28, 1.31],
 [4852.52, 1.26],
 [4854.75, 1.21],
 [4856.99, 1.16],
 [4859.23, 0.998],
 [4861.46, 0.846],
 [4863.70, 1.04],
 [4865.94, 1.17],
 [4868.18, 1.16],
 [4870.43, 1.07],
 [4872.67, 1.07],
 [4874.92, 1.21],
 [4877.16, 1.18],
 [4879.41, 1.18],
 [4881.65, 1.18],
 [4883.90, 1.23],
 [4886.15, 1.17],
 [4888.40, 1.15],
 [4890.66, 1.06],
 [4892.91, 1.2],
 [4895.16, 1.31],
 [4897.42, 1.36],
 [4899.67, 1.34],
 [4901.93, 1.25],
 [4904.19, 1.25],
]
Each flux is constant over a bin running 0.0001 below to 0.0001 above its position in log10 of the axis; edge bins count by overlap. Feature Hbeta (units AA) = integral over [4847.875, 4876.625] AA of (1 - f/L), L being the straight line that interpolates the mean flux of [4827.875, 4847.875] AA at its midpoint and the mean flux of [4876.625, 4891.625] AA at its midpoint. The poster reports 1.98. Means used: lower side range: 1.28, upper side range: 1.16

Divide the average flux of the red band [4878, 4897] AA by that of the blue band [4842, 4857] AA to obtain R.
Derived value 0.9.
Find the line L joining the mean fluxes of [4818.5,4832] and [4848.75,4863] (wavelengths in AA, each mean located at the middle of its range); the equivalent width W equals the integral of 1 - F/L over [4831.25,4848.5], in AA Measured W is -0.99 AA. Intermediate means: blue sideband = 1.28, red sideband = 1.13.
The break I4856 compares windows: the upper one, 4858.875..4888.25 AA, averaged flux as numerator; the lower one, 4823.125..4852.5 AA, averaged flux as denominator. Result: 0.9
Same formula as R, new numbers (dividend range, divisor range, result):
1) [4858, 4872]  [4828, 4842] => 0.82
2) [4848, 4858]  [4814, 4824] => 0.97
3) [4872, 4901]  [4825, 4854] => 0.94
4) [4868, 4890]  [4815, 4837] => 0.90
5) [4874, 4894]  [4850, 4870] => 1.05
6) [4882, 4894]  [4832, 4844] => 0.91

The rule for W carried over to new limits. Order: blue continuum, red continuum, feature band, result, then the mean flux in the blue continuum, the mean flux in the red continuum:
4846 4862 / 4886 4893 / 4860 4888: 0.6 AA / 1.17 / 1.13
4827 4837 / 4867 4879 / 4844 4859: -0.1 AA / 1.3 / 1.14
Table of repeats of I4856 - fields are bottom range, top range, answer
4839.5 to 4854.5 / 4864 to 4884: 0.91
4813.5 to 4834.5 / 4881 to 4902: 0.95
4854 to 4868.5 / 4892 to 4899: 1.21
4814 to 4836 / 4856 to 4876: 0.84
